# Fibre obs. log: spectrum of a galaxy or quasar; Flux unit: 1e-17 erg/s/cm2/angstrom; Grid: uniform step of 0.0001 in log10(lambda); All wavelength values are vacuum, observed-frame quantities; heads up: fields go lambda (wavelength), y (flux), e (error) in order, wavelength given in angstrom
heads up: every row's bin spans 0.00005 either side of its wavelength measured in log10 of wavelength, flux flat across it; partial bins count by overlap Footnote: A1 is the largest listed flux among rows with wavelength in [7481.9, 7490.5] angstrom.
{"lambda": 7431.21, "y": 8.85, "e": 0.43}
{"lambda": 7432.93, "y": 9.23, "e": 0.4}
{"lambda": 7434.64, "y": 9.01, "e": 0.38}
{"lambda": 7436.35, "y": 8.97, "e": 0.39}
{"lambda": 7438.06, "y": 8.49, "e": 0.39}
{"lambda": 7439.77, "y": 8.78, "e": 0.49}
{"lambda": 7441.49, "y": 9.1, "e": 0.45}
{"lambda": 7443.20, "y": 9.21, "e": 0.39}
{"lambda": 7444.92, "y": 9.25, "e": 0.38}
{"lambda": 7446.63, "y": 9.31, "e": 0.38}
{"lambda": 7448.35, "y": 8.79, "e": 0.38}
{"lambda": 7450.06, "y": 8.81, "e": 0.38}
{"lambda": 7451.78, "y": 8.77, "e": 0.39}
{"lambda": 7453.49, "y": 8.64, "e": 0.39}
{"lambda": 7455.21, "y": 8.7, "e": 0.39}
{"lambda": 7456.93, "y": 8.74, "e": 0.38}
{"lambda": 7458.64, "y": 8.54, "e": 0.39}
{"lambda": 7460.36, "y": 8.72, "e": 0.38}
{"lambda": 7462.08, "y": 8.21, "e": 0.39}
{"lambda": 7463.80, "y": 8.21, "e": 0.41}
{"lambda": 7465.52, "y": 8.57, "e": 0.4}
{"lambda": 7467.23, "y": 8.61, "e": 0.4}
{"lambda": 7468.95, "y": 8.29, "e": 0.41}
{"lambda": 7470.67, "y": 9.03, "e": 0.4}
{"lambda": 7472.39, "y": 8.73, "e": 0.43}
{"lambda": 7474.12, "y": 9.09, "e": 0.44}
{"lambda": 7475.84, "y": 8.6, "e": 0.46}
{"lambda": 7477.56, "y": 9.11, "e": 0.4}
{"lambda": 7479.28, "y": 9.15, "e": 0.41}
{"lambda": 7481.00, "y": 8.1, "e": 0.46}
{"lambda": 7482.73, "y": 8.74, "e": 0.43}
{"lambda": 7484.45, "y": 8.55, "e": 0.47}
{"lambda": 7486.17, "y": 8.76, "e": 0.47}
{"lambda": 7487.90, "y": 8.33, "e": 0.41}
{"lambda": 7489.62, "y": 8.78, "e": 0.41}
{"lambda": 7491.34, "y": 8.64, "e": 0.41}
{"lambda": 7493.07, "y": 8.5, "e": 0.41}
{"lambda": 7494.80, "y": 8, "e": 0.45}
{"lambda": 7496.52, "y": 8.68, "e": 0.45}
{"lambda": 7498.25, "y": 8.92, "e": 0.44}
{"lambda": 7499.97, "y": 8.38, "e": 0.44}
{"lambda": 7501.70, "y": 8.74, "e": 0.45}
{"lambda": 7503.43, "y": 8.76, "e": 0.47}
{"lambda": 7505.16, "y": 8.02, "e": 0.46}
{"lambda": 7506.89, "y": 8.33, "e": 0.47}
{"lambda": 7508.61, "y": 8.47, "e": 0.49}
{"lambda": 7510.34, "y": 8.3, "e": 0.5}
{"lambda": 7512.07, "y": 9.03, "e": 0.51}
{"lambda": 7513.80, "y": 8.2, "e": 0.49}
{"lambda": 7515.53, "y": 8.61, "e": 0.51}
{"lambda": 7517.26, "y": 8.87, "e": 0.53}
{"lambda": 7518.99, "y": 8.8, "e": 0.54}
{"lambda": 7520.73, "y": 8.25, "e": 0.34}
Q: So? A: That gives 8.78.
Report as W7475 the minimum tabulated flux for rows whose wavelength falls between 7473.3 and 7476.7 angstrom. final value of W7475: 8.6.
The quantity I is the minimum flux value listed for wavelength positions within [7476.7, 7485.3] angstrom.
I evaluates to 8.1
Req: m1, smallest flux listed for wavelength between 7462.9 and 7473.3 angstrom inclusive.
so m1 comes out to 8.21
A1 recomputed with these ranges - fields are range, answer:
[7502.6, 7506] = 8.76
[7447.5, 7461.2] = 8.81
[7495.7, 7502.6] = 8.92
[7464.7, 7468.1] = 8.61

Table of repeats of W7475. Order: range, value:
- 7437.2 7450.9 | 8.49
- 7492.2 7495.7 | 8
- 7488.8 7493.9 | 8.5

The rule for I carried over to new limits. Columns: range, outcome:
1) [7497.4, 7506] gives 8.02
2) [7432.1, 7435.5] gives 9.01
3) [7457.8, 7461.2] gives 8.54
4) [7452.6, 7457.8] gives 8.64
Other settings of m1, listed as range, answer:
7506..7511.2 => 8.3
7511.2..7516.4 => 8.2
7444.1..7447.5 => 9.25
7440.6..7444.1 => 9.1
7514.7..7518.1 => 8.61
